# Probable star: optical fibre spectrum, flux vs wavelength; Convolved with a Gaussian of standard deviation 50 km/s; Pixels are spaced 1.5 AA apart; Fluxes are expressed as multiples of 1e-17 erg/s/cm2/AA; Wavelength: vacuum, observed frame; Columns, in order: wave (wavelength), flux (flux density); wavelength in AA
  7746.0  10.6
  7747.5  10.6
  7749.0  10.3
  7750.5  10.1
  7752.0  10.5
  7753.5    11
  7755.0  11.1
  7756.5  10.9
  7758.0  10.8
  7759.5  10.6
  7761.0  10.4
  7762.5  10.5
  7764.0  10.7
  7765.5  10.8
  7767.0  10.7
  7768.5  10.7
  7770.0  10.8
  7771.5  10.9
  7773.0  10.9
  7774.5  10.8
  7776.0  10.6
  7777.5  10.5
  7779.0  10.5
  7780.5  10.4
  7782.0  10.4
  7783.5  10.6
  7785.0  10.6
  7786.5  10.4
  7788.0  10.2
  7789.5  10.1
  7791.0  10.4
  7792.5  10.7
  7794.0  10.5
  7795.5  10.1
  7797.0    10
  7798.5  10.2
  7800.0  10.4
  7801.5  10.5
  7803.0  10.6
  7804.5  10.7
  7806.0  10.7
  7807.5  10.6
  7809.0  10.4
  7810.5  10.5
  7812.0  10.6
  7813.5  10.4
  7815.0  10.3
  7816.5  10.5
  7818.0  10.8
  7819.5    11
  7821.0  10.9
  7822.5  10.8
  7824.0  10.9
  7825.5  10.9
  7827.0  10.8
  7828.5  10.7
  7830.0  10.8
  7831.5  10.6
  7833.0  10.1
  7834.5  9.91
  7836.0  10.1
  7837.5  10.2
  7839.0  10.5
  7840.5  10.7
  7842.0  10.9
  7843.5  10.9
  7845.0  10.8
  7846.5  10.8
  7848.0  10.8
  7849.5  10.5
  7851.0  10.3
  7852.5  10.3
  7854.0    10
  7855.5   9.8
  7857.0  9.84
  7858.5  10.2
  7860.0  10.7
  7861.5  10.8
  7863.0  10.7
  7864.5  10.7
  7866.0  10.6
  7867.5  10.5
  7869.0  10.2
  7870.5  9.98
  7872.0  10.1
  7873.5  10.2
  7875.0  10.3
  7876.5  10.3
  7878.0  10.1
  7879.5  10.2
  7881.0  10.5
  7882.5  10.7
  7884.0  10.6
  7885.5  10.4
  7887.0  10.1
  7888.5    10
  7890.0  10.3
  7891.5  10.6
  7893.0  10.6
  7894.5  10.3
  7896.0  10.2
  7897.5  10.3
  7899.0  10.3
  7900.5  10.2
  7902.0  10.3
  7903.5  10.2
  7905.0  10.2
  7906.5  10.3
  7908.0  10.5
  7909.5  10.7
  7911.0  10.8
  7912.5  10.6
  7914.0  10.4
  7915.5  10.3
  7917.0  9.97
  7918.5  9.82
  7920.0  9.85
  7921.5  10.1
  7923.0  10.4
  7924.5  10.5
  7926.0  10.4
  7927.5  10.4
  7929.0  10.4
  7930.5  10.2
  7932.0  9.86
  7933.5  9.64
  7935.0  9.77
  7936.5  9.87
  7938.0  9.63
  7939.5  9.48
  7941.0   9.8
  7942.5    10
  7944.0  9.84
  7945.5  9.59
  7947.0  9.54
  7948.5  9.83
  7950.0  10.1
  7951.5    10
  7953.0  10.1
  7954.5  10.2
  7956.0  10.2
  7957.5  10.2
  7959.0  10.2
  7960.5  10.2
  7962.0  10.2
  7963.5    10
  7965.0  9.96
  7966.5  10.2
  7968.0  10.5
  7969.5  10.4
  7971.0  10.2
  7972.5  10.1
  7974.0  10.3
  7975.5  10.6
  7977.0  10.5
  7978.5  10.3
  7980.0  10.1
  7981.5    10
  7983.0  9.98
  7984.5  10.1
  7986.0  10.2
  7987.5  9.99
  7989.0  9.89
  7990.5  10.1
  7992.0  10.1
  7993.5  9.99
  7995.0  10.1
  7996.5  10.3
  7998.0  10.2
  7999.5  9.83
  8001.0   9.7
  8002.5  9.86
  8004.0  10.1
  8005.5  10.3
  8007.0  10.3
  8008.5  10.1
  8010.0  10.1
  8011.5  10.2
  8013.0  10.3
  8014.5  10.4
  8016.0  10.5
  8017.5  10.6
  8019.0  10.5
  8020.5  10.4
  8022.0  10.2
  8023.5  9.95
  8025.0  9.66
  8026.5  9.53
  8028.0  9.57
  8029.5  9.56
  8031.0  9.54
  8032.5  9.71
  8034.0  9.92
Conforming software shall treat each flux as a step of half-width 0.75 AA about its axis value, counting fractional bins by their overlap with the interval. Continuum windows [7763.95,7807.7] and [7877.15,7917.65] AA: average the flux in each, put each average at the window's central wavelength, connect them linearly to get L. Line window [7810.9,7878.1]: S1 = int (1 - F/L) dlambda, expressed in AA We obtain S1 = -0.3 AA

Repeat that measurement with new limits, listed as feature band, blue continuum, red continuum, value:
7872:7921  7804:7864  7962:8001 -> 0.3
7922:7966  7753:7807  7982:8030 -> 0.9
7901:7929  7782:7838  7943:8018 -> -0.1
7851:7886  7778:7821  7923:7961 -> -0.3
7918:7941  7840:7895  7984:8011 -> 0.5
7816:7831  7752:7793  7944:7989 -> -0.5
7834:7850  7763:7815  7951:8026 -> -0.2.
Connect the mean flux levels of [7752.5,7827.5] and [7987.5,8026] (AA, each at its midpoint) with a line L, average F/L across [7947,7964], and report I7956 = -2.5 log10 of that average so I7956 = 0.017 mag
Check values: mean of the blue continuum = 10.6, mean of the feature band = 10.1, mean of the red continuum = 10.1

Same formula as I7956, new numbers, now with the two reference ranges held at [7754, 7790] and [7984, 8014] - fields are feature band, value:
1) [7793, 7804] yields 0.02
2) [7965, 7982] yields -0.01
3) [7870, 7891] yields 0.01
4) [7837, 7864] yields -0.01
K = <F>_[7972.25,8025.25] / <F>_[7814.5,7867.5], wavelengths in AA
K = 0.96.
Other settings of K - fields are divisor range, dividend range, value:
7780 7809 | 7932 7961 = 0.95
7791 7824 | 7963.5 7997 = 0.97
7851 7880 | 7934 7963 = 0.97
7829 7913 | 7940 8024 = 0.97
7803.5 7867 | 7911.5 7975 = 0.96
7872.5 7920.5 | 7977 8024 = 0.98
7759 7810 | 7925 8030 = 0.96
